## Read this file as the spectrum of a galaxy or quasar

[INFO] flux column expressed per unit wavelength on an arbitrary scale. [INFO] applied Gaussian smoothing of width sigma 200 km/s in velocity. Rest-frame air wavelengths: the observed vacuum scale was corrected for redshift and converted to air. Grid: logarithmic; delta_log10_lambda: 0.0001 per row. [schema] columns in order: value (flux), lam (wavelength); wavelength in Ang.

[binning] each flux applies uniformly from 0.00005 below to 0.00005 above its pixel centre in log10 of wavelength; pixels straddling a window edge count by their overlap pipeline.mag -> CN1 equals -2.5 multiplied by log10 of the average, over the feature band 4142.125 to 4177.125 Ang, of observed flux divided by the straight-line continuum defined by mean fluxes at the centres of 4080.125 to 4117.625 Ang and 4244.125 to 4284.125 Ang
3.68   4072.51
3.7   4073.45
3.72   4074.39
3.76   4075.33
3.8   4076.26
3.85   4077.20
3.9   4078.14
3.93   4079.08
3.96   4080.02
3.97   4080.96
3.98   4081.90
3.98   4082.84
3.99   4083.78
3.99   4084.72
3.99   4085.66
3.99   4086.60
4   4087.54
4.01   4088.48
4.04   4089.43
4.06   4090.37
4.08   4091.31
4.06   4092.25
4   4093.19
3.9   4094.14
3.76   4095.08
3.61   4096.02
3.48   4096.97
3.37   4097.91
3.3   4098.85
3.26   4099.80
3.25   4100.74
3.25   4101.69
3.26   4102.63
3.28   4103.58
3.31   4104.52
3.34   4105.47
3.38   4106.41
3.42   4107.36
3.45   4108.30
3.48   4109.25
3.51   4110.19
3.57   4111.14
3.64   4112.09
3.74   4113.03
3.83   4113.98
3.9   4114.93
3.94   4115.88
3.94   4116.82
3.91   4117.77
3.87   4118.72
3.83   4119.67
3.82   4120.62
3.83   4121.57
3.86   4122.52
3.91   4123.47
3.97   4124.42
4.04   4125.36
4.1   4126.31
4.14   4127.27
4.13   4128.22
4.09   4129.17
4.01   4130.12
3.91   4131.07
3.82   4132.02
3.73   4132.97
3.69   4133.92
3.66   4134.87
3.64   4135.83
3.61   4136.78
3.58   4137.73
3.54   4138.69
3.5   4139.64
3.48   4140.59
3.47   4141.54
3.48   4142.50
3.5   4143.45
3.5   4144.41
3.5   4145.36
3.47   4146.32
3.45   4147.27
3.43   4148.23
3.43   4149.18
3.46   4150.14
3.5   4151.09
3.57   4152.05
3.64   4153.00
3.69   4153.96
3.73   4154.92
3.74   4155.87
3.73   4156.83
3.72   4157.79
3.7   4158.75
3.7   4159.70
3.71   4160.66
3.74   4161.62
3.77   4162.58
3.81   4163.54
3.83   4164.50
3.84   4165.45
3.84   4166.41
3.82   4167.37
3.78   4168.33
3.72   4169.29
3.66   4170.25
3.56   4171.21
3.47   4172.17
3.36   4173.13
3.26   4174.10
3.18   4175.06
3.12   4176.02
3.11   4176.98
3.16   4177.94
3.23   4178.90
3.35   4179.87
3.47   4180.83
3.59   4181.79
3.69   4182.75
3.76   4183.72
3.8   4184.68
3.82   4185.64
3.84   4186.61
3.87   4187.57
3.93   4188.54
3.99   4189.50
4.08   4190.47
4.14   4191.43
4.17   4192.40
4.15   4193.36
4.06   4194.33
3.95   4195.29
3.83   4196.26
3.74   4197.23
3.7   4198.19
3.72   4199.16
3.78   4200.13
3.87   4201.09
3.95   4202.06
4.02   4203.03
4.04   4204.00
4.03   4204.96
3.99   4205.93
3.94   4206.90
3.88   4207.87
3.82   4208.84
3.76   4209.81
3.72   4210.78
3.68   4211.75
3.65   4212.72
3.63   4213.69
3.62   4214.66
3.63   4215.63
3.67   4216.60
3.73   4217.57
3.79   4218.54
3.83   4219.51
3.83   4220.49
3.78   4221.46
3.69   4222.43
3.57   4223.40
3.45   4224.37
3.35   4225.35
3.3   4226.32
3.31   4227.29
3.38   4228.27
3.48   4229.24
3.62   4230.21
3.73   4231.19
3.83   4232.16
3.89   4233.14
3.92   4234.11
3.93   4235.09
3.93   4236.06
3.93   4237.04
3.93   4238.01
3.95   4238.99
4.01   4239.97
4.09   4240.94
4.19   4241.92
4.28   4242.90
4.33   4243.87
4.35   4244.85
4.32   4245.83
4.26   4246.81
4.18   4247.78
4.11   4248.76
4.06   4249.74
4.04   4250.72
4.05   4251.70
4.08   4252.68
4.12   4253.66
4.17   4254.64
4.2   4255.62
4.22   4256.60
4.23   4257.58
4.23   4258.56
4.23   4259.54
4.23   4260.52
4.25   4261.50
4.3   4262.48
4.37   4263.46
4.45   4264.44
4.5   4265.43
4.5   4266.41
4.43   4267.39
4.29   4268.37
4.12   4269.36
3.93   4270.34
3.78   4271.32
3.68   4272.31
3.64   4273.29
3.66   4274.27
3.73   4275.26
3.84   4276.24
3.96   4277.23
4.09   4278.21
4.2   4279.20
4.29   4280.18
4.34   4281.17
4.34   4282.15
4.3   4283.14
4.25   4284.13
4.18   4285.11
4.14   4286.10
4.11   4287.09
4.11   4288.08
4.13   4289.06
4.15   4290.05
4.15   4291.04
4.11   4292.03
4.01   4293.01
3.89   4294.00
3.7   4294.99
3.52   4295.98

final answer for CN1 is 0.08 mag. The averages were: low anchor 3.7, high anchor 4.15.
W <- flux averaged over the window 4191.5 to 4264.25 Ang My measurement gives 3.92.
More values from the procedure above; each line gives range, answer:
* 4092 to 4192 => 3.65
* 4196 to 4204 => 3.84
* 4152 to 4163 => 3.71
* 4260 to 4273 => 4.21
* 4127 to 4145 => 3.7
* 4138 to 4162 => 3.57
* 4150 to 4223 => 3.73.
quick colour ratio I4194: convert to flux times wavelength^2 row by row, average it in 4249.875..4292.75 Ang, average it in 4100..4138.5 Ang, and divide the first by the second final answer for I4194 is 1.2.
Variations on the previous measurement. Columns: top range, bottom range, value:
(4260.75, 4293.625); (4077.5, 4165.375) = 1.20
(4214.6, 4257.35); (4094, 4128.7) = 1.13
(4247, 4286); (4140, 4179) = 1.22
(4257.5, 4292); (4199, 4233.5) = 1.15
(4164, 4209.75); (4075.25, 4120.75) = 1.05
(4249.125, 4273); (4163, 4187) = 1.22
